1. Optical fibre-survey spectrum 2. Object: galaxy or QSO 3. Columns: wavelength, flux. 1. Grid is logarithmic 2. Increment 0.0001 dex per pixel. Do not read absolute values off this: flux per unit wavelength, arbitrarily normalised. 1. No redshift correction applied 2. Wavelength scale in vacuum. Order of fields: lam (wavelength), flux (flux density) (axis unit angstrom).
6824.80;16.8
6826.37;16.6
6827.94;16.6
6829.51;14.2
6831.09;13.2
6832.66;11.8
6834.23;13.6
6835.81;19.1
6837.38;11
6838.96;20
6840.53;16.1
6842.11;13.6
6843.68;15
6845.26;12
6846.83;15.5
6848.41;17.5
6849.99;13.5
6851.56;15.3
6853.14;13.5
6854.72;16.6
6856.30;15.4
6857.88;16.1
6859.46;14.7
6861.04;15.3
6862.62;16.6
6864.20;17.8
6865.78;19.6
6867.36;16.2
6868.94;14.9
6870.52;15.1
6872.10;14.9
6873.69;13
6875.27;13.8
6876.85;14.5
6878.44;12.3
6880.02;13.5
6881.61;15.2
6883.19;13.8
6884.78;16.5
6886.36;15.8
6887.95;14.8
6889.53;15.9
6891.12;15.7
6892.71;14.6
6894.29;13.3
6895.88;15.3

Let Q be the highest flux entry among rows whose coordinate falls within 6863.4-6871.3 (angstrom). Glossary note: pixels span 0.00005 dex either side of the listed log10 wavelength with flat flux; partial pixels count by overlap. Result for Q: 19.6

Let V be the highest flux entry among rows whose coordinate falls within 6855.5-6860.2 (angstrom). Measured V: 16.1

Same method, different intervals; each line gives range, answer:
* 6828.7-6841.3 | 20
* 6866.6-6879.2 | 16.2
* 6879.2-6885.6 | 16.5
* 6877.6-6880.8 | 13.5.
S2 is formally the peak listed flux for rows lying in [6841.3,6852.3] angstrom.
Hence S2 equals 17.5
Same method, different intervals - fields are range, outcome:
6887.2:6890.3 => 15.9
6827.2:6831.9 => 16.6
